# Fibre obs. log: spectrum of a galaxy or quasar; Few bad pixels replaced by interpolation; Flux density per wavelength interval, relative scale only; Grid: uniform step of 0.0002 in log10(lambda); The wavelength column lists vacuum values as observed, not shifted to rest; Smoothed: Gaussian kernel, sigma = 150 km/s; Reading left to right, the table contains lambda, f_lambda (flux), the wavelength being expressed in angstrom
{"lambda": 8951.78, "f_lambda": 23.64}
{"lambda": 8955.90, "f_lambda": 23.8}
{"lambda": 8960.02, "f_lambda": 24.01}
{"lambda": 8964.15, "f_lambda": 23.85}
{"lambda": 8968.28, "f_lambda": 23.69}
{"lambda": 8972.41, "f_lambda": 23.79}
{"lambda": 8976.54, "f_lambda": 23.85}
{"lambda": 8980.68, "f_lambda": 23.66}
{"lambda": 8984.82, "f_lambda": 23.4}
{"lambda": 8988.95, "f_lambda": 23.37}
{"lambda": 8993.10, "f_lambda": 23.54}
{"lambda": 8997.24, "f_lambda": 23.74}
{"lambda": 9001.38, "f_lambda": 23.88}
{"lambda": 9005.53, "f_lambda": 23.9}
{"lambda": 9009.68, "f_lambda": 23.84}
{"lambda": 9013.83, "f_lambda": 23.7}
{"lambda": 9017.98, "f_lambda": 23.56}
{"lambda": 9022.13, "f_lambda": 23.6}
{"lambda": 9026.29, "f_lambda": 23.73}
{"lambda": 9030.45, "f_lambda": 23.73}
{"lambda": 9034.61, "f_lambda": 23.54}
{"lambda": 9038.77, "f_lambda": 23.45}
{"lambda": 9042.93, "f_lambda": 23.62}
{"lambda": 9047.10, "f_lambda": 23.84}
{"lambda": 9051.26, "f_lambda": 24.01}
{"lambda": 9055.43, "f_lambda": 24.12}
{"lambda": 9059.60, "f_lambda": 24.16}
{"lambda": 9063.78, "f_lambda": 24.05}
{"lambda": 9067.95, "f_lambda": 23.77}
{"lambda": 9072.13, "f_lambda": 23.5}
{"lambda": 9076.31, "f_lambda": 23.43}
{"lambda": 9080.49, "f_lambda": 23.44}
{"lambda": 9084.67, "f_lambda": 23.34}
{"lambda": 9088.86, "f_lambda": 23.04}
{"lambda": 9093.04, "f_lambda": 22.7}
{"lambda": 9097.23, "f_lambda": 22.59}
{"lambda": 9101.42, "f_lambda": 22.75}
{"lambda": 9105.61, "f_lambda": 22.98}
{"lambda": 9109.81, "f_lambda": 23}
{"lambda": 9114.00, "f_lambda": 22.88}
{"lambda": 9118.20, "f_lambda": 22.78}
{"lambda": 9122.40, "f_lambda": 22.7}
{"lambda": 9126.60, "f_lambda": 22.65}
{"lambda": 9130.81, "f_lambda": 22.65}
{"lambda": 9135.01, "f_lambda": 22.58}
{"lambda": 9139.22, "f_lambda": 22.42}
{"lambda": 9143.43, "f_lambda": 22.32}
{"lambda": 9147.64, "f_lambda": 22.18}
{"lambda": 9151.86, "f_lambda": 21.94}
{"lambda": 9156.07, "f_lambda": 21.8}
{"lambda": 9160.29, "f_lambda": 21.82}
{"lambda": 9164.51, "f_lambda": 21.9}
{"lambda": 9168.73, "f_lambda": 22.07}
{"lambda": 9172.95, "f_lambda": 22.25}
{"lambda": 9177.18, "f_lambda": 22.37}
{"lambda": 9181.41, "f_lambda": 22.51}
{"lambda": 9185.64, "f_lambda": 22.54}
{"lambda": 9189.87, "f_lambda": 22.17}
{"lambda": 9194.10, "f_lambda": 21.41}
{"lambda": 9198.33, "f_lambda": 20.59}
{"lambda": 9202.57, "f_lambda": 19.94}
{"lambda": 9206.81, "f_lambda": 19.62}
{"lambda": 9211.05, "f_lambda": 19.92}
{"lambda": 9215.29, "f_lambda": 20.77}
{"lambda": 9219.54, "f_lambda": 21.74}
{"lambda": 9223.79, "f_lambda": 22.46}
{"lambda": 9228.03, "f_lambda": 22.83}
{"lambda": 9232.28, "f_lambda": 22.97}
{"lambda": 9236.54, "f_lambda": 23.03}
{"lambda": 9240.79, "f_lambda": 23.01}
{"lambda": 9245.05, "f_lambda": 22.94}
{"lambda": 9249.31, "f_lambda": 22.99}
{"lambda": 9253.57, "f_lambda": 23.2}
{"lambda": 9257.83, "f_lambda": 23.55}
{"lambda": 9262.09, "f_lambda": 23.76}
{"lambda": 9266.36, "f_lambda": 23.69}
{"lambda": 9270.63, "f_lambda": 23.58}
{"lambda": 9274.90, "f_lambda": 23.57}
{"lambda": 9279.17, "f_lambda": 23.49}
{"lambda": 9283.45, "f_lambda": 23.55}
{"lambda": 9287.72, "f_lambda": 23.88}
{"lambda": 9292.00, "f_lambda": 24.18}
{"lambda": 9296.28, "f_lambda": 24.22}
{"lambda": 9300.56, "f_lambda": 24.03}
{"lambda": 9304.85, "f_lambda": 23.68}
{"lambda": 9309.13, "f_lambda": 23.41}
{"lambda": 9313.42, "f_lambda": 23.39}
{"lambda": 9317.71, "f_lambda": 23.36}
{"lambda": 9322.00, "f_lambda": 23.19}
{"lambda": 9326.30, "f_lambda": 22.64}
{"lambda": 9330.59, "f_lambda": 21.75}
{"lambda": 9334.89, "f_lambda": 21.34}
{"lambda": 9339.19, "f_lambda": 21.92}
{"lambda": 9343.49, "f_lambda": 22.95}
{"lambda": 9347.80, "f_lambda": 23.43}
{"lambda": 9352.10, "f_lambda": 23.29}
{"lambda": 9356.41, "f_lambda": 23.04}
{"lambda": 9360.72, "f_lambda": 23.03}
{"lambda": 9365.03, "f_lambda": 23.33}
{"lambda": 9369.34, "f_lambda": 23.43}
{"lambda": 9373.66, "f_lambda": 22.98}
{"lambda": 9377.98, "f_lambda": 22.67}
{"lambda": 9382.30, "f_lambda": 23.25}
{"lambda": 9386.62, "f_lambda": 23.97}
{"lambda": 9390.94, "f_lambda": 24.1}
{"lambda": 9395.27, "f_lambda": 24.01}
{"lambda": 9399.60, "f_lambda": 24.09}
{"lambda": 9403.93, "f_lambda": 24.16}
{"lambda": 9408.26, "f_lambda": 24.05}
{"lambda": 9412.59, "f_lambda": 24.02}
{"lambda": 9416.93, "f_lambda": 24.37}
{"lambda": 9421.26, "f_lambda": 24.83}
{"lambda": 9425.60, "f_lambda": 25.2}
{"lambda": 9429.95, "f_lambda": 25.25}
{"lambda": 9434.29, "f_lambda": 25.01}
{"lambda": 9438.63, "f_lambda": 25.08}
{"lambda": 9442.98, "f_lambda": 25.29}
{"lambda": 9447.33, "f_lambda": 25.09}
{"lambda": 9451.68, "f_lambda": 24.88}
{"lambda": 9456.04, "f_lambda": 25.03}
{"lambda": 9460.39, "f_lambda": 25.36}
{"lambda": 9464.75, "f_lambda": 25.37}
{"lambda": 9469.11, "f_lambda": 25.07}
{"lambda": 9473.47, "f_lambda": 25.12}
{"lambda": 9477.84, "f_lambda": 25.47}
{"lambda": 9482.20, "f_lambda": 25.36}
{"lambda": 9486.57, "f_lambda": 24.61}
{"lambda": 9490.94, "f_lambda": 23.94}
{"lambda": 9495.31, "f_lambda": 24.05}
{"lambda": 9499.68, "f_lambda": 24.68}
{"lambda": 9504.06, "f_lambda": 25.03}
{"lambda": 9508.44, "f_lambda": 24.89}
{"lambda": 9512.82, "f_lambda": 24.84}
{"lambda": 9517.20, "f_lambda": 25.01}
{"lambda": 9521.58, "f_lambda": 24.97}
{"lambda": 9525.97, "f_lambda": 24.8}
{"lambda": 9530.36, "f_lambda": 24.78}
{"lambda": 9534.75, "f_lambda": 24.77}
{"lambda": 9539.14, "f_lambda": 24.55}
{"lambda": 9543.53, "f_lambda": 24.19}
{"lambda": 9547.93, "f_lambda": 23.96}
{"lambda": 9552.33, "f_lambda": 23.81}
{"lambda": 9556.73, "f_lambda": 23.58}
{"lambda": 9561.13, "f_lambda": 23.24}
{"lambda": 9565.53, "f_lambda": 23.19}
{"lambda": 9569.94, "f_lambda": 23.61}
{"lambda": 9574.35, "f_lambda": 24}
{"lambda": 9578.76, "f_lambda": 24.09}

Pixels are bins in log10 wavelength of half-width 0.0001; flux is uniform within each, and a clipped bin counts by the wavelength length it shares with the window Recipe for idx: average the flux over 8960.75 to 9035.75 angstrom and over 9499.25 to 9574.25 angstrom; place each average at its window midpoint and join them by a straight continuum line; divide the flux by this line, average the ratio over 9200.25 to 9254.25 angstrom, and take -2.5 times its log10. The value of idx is 0.10 mag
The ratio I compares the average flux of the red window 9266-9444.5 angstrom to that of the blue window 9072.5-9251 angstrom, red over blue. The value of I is 1.06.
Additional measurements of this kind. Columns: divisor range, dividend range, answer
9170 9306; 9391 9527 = 1.10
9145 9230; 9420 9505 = 1.15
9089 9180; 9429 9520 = 1.11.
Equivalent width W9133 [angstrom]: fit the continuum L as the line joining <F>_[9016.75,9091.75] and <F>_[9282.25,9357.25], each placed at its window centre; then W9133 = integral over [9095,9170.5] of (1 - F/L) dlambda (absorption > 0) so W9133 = 3.4 angstrom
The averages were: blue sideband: 23.7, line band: 22.4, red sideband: 23.2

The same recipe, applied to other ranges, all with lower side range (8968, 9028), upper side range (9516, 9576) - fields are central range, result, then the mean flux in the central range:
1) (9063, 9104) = 0.9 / 23.2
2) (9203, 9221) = 2.6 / 20.4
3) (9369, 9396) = 0.6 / 23.5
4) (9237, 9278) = 1.0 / 23.4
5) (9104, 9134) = 1.3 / 22.8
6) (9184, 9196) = 0.9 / 22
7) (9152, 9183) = 2.3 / 22.1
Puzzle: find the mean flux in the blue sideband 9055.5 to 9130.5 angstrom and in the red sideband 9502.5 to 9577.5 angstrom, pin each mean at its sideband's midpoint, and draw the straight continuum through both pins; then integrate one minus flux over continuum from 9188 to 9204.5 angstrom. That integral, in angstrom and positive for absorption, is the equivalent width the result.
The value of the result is 1.7 angstrom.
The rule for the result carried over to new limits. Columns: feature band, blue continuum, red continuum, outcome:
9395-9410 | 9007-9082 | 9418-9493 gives 0.5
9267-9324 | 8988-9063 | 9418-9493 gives 2.1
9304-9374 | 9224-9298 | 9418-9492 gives 3.3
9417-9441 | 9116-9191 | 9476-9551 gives -0.9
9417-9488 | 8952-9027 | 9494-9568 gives -2.4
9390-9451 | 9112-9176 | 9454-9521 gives -0.5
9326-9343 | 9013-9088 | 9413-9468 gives 1.9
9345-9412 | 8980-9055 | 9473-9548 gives 2.5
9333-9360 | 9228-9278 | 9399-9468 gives 1.6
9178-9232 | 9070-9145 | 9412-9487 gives 4.7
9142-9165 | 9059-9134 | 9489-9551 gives 1.3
